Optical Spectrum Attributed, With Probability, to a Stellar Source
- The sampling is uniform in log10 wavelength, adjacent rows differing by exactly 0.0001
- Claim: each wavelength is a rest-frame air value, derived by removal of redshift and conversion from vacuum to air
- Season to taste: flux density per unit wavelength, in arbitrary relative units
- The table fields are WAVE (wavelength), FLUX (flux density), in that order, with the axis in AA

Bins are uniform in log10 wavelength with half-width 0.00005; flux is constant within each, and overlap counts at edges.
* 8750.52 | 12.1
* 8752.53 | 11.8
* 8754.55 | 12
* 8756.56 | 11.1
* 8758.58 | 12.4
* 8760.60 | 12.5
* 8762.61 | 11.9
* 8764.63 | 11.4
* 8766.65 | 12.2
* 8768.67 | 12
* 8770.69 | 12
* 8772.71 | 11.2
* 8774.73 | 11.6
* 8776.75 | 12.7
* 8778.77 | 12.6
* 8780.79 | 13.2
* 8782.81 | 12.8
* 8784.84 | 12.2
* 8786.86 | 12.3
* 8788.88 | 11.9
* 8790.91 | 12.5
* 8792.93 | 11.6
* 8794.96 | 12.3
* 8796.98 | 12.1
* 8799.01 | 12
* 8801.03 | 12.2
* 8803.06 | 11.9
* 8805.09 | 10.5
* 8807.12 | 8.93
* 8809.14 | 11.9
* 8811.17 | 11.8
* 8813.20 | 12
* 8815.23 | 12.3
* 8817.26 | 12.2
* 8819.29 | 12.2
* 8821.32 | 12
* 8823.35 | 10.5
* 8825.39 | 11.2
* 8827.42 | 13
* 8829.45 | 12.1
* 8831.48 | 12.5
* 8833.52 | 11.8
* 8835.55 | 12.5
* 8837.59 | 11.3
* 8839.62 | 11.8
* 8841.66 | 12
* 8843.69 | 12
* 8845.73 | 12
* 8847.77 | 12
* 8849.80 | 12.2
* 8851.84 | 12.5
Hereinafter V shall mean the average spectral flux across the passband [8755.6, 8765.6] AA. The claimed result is 11.9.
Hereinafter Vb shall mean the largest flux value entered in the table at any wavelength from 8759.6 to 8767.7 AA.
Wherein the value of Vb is 12.5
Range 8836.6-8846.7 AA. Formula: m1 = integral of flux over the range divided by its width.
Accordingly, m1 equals 11.8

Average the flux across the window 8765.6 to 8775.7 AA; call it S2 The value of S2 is 11.8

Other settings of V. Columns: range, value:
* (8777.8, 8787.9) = 12.6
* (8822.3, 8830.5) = 11.7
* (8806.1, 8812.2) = 10.9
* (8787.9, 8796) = 12.1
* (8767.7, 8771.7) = 12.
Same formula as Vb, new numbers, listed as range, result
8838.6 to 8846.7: 12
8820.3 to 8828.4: 13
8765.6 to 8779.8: 12.7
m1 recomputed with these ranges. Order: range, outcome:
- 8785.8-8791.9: 12.2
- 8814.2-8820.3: 12.2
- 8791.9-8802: 12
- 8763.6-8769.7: 11.9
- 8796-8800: 12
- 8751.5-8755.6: 11.9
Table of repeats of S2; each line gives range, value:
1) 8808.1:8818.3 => 12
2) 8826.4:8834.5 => 12.4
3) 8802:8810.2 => 10.8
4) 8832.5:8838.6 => 11.9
